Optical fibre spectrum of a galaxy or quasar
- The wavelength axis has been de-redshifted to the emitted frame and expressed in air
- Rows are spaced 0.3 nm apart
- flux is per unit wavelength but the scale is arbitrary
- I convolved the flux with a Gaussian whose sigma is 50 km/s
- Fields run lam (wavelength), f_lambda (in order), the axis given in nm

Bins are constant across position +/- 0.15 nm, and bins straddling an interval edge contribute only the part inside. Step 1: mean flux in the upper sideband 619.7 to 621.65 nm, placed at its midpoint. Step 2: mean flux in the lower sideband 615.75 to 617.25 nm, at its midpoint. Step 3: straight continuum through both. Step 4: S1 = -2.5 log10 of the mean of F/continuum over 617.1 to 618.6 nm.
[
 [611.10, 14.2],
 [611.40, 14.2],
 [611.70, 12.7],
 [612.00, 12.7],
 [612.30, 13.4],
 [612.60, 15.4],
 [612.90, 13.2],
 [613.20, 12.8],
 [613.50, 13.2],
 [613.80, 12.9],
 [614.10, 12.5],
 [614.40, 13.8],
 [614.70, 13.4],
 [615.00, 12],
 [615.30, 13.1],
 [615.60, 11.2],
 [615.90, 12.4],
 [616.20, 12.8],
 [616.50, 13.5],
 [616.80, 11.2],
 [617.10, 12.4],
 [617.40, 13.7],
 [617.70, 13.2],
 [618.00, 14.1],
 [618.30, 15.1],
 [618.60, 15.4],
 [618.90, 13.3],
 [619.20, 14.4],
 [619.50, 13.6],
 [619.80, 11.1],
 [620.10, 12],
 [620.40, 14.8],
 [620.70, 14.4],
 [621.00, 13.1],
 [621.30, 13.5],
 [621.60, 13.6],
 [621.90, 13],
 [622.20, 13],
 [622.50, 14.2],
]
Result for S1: -0.10 mag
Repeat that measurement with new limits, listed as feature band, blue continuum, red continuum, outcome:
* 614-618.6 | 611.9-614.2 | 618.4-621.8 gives 0.03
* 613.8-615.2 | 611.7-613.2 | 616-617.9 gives 0.02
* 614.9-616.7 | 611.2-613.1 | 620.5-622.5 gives 0.09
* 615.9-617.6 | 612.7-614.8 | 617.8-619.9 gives 0.07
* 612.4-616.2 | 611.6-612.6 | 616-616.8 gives 0.00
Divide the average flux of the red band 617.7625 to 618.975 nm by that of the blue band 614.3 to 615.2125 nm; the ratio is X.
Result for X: 1.11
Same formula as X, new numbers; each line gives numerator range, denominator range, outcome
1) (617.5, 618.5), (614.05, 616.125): 1.12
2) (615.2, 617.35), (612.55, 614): 0.93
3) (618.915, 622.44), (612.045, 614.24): 1.00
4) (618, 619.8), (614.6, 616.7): 1.12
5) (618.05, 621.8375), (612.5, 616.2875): 1.06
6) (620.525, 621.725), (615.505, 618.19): 1.07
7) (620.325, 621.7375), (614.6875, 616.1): 1.12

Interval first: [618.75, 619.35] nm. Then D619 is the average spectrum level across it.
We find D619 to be 13.8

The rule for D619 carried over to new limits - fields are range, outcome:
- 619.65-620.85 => 13.1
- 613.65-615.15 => 12.9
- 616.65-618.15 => 12.9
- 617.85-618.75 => 14.9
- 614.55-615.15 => 12.7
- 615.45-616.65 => 12.5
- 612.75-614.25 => 12.9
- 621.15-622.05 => 13.4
